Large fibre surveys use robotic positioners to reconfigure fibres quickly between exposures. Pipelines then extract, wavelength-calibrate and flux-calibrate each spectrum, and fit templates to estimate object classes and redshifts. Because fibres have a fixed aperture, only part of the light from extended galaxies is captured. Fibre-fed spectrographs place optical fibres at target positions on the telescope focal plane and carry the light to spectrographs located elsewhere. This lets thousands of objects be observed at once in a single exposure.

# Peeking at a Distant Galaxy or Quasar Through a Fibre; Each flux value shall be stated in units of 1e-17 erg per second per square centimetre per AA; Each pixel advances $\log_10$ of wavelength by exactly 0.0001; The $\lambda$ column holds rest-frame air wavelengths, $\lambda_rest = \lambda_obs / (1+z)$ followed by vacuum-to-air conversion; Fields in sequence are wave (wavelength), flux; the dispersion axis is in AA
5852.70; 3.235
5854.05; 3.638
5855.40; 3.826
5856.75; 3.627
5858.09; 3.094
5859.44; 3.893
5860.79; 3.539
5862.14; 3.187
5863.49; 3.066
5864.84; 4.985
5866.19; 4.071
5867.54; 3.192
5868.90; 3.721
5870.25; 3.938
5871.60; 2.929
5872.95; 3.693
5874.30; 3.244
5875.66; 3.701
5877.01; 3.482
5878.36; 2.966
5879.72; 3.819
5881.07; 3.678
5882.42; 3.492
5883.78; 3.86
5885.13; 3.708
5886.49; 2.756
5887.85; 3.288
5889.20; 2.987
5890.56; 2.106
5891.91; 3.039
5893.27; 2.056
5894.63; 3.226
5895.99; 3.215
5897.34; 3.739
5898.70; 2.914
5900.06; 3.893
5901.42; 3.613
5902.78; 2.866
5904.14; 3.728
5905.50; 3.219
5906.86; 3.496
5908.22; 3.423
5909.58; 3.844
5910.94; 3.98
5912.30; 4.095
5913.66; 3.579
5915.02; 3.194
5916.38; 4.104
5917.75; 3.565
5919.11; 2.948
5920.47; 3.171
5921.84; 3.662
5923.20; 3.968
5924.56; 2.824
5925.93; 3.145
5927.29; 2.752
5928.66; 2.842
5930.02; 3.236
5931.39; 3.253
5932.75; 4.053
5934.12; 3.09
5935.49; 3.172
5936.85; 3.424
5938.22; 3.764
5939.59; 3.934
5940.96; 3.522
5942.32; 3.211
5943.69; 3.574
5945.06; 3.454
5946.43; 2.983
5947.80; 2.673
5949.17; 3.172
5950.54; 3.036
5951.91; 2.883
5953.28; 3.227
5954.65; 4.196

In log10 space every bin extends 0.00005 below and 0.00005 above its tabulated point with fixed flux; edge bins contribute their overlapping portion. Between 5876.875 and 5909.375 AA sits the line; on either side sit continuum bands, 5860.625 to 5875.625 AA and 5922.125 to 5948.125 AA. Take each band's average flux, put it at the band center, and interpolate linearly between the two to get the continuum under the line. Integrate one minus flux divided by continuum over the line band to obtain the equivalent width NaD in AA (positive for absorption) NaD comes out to 2.0 AA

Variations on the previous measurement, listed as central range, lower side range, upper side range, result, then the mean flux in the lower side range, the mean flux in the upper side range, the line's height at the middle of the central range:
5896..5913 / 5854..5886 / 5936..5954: -0.48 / 3.59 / 3.3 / 3.46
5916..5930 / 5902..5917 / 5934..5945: 1.05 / 3.59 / 3.48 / 3.54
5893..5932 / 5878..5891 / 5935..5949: -0.57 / 3.29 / 3.37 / 3.33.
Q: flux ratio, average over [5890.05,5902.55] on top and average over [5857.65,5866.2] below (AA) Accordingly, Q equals 0.84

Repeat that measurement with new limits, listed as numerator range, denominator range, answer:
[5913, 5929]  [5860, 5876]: 0.92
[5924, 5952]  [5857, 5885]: 0.91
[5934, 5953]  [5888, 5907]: 1.04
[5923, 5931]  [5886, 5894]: 1.14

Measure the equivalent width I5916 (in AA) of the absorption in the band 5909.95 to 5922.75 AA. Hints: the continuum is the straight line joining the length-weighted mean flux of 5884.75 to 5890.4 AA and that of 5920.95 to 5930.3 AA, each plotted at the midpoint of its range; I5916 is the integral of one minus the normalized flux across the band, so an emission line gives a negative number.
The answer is -1.8 AA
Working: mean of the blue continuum 3.05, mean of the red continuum 3.2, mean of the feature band 3.6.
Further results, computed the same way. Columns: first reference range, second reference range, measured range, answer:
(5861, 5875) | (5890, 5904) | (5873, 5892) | 0.2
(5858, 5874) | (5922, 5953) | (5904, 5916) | -0.8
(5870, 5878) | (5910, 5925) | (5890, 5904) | 1.7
